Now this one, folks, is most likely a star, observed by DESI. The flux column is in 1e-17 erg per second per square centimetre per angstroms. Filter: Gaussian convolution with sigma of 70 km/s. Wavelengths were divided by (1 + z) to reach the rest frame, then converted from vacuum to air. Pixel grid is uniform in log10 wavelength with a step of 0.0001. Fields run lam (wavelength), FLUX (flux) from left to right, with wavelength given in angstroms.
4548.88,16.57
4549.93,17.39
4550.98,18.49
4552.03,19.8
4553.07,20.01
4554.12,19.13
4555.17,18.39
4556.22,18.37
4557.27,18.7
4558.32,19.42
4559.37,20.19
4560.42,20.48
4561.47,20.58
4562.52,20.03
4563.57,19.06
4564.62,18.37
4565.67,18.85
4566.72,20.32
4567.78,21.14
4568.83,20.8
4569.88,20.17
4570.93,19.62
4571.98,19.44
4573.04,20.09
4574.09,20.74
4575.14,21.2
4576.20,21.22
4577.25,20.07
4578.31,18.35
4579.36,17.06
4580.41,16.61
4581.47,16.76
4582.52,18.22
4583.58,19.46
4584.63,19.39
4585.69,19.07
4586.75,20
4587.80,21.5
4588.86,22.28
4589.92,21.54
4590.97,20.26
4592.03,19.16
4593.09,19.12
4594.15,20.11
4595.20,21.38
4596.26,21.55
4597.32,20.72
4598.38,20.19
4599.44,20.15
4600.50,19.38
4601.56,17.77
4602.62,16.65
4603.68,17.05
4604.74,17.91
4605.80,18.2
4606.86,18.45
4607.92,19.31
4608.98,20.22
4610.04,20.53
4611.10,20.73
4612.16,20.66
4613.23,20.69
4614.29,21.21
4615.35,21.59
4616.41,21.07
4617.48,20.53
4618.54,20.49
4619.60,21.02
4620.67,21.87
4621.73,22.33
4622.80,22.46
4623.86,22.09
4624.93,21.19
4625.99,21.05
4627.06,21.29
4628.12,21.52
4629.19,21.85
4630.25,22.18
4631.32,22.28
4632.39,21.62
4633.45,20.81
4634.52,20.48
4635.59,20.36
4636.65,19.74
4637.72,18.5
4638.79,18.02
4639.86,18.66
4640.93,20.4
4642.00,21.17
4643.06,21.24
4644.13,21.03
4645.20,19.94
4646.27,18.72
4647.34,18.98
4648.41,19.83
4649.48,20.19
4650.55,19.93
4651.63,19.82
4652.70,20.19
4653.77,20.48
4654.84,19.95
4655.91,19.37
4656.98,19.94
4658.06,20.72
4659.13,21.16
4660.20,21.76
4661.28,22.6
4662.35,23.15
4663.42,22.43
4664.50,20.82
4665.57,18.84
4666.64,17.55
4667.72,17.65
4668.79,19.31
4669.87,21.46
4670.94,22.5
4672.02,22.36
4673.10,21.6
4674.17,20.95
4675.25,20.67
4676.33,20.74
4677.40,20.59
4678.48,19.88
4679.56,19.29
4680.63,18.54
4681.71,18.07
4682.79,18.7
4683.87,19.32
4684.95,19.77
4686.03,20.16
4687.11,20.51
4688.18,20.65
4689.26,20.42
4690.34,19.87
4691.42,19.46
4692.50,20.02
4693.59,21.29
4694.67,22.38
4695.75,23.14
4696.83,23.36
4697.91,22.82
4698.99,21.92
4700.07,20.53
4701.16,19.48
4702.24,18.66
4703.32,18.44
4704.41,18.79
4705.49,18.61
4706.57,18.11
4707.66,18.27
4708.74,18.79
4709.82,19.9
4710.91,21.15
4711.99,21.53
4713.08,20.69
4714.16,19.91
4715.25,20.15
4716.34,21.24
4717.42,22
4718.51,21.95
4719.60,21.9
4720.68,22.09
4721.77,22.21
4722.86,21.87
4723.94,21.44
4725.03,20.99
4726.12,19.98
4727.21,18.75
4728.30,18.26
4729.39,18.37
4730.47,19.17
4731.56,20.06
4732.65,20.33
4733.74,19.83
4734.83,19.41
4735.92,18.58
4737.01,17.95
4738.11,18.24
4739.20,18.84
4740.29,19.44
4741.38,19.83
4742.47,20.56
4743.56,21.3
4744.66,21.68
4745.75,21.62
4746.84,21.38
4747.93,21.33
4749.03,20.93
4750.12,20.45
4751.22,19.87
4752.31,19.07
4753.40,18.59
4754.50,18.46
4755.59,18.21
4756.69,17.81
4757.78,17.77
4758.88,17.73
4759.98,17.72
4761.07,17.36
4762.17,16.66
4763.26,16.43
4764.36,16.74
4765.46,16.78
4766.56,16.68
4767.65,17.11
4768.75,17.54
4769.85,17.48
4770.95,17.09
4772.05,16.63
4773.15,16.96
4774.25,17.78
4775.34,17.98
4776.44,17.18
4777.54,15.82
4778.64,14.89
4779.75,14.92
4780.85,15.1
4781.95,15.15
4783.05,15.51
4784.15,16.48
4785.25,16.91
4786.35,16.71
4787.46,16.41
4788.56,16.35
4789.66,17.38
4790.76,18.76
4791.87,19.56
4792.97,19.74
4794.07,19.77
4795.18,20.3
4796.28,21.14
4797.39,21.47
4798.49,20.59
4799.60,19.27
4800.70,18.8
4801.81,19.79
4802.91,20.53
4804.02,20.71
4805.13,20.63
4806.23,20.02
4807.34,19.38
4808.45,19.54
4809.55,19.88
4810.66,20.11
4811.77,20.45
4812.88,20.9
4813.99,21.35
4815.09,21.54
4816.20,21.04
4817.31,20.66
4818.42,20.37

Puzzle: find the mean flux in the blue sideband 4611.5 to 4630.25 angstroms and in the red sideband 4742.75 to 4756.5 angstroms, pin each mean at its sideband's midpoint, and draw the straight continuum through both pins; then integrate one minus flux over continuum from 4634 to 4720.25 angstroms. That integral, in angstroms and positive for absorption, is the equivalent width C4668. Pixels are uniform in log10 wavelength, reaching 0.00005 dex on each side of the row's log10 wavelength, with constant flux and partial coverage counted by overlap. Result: 2.27 angstroms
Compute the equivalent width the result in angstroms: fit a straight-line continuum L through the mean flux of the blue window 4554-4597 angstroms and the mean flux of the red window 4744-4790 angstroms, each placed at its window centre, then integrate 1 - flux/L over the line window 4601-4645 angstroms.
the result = -2.7 angstroms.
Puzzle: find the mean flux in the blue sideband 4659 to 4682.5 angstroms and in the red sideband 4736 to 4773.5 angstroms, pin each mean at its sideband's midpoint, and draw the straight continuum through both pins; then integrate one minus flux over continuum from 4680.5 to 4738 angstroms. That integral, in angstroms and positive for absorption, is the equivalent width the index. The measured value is -1.6 angstroms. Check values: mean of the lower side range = 20.5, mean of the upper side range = 18.6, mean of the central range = 20.2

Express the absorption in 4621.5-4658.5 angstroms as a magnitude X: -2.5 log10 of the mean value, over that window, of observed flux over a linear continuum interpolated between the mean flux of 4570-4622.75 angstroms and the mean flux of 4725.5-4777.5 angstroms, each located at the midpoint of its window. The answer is -0.05 mag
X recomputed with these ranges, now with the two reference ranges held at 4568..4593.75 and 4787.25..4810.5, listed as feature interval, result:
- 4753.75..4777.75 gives 0.14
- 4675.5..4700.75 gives -0.05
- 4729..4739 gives 0.03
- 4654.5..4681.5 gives -0.05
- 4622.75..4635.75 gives -0.10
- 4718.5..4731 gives -0.05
